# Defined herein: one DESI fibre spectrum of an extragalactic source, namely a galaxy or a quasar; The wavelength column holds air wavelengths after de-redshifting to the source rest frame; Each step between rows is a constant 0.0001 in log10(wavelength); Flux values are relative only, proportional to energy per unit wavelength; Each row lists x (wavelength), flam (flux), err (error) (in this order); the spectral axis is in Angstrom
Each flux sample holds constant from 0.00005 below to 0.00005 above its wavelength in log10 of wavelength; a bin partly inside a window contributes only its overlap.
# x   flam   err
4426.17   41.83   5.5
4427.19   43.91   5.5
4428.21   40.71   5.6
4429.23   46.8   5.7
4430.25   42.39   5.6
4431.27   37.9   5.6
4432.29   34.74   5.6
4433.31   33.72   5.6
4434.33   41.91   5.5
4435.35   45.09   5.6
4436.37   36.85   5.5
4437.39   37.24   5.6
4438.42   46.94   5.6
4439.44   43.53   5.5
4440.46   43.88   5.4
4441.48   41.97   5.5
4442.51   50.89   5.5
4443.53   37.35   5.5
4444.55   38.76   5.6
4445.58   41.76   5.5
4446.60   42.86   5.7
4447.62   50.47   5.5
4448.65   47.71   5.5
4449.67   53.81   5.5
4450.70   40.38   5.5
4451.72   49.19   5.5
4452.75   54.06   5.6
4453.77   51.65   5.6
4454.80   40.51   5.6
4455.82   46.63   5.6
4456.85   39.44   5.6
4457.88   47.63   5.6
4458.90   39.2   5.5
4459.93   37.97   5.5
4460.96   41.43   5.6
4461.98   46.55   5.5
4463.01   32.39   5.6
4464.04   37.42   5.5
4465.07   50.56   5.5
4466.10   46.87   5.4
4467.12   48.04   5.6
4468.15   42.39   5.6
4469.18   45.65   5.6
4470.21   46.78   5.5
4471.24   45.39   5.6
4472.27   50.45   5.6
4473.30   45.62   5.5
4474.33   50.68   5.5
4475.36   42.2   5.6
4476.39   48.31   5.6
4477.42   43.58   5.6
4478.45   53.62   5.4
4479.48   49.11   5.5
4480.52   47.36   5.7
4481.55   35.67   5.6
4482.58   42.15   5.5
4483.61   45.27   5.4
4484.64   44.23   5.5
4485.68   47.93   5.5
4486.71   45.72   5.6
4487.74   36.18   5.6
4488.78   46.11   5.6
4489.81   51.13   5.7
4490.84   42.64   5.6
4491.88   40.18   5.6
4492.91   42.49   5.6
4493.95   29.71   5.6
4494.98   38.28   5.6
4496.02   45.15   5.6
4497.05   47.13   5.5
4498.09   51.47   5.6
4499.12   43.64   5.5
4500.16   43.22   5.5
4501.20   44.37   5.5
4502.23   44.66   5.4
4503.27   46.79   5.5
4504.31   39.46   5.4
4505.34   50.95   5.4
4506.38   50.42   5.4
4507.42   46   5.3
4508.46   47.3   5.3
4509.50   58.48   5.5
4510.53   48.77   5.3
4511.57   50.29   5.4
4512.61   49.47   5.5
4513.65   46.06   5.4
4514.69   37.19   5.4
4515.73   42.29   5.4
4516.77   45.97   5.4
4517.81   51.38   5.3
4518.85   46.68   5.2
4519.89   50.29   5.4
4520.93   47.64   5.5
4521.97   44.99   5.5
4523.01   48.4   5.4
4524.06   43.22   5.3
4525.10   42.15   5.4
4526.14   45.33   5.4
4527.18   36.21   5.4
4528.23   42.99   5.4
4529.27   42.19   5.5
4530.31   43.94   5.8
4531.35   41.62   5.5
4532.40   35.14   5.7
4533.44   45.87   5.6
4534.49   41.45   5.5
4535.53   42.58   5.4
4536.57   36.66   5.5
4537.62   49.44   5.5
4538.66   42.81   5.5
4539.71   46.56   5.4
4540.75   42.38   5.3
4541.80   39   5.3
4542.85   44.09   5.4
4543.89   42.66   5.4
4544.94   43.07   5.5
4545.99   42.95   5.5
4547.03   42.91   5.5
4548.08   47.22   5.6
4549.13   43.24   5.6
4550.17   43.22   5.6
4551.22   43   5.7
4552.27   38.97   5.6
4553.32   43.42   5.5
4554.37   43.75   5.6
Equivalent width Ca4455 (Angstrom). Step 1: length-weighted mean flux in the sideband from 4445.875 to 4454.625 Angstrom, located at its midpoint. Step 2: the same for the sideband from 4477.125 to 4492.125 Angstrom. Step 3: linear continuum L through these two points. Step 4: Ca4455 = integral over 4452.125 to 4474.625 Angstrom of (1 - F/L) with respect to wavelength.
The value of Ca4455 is 1.0 Angstrom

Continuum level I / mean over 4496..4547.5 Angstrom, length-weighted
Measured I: 44.9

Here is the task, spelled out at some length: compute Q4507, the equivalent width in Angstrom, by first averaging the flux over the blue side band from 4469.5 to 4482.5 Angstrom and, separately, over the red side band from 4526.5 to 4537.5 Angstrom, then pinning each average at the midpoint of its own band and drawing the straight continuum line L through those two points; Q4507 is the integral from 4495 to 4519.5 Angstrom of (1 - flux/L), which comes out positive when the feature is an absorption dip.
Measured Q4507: -1.8 Angstrom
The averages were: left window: 46.4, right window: 41.2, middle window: 46.7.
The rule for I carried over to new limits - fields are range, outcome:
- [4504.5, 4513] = 49.8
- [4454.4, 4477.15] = 44.2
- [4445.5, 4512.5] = 45.3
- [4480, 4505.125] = 43.5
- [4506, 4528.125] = 46.5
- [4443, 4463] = 44.3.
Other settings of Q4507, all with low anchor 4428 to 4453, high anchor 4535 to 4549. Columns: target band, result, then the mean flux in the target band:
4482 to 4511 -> -1.2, 45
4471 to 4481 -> -1.0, 47.7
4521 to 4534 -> 0.1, 42.8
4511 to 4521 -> -0.8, 46.7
